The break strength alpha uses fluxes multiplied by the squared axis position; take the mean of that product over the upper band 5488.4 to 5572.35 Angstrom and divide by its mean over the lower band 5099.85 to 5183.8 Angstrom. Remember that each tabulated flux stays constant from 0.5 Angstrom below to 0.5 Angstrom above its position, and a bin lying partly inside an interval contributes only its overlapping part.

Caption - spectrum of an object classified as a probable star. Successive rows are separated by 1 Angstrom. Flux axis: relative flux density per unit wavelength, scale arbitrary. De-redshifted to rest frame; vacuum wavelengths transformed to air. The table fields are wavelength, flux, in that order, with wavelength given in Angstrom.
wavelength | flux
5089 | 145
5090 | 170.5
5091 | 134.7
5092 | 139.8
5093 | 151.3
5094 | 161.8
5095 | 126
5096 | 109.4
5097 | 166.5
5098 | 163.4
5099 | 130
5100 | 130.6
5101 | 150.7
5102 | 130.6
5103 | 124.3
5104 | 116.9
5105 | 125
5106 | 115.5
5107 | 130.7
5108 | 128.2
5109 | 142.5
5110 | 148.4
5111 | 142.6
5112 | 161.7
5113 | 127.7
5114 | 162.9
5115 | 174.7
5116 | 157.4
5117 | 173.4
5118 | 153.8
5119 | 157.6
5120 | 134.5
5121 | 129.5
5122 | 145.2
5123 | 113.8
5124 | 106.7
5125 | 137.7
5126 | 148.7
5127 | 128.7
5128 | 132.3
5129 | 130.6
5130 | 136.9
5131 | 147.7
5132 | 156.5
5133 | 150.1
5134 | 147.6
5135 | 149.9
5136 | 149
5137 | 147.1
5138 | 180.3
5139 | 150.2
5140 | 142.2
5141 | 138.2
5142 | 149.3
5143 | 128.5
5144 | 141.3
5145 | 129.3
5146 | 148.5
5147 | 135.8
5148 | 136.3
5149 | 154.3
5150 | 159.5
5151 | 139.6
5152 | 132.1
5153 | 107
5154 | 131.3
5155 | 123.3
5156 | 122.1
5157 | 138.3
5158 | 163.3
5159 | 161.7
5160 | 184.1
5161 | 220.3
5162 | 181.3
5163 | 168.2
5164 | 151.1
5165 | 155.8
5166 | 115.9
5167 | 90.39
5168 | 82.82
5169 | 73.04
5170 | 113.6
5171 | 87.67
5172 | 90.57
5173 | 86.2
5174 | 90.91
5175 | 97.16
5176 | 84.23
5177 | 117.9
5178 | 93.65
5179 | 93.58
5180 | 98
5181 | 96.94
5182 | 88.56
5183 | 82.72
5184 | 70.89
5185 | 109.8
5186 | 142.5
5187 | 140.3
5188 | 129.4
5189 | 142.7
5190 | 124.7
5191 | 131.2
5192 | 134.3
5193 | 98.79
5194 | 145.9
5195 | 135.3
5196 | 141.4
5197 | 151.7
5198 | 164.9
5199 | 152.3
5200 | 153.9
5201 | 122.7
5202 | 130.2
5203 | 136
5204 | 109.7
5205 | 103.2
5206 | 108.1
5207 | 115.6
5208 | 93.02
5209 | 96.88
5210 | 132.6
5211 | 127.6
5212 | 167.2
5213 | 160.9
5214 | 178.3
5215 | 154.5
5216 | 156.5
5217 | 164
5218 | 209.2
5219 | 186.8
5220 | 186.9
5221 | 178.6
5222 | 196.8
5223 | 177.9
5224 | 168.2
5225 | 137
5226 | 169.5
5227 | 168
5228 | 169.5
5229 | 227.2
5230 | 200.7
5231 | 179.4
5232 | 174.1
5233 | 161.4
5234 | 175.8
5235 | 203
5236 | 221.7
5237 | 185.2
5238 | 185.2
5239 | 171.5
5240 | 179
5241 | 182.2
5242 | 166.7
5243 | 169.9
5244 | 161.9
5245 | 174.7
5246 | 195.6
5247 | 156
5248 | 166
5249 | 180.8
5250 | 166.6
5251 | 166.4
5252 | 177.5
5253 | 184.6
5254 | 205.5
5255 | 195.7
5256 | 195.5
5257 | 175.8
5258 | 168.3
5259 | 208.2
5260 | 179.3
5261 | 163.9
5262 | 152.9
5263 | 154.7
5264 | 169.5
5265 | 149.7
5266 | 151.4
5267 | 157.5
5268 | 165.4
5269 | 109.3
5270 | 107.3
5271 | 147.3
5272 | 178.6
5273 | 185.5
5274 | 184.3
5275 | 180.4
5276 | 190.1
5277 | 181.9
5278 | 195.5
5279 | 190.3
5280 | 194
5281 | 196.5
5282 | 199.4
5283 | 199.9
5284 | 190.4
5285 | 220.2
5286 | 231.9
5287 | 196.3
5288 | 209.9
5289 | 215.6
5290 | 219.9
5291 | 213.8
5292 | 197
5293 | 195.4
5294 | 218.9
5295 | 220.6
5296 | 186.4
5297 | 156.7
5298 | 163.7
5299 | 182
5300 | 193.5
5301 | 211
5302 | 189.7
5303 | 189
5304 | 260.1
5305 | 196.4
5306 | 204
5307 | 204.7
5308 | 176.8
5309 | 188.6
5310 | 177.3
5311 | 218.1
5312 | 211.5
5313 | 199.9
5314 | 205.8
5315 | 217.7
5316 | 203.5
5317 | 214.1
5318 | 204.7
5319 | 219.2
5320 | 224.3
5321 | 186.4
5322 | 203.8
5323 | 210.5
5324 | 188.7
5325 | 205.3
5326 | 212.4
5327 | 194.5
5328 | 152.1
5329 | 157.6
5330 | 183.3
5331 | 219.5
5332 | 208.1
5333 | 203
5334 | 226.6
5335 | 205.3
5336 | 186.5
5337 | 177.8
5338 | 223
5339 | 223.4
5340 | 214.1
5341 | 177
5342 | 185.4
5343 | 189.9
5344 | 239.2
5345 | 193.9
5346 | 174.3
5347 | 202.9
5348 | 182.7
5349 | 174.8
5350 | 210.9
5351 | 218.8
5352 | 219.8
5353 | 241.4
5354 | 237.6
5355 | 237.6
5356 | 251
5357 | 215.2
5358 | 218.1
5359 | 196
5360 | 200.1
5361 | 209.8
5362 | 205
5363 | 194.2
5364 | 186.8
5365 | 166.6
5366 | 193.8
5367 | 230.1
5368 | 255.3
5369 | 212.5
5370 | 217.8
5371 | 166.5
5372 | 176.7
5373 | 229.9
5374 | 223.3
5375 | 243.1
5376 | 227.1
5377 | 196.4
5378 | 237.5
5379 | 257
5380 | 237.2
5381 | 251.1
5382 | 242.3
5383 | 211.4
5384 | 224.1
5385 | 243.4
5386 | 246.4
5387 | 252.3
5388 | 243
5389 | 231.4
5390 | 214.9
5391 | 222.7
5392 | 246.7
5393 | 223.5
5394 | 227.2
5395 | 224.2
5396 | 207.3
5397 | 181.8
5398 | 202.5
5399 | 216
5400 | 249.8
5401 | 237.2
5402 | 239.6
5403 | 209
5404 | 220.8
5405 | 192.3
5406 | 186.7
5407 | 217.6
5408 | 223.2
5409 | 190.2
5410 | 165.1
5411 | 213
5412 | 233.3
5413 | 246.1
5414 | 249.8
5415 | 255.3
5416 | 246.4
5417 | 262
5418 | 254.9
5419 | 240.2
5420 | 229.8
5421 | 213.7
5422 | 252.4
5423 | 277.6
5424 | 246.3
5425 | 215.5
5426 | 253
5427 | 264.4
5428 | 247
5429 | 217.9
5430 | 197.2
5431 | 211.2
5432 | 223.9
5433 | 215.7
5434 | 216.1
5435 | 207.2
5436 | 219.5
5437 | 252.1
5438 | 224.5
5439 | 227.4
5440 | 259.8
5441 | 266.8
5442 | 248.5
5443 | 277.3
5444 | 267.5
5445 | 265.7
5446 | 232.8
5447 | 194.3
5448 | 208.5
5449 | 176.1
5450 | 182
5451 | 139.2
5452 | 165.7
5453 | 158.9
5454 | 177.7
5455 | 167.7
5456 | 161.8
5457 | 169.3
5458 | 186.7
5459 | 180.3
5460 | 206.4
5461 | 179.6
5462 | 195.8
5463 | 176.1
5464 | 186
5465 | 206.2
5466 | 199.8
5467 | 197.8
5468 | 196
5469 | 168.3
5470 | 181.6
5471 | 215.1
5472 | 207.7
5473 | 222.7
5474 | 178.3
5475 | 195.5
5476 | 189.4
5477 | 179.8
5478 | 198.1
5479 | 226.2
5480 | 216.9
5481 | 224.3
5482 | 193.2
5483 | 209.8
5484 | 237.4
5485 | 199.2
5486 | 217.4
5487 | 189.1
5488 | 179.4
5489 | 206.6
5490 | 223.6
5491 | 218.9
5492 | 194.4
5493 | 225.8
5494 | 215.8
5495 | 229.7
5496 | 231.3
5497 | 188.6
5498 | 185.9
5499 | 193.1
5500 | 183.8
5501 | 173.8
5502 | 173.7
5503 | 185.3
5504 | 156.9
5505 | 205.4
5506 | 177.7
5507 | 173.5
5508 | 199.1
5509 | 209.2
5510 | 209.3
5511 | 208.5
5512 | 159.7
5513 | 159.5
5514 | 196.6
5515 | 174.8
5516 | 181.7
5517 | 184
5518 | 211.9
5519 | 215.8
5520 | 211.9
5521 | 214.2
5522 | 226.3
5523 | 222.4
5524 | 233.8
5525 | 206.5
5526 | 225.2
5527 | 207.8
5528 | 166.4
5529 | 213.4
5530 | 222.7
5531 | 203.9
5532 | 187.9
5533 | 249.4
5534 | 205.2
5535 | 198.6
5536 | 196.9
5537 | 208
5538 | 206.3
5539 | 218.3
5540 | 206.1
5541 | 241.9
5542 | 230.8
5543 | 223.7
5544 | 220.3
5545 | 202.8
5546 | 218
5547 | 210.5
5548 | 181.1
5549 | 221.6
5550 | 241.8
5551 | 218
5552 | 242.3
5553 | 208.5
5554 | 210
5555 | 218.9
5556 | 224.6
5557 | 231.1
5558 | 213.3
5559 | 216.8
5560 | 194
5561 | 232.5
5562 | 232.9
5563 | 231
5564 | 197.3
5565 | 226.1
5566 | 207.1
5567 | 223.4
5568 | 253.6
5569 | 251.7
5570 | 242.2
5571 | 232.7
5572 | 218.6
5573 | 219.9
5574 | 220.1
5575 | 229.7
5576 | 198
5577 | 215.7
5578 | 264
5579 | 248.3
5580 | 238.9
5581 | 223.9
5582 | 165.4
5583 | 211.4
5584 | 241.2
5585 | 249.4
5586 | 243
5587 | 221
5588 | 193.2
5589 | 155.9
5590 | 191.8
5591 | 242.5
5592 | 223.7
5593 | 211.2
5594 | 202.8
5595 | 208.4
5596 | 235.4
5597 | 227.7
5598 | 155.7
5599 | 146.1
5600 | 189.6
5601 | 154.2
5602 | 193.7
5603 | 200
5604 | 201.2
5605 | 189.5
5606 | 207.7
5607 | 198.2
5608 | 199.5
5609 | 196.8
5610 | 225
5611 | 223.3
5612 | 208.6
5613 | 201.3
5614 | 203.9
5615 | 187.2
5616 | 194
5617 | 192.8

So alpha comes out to 1.82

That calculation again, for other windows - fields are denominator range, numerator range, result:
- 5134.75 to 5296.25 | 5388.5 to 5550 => 1.48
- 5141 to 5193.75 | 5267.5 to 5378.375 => 1.71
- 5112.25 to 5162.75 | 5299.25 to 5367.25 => 1.50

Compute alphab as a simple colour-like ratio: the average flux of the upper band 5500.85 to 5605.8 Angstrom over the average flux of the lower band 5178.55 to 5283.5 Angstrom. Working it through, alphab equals 1.3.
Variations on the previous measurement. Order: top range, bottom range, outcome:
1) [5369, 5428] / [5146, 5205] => 1.81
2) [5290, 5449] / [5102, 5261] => 1.48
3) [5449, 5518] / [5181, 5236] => 1.30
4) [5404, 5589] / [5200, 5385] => 1.12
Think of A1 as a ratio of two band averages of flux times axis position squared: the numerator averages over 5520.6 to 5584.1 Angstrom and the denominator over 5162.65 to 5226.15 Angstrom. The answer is 1.9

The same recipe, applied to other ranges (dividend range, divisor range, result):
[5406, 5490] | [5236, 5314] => 1.22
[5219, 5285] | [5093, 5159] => 1.32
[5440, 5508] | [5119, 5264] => 1.51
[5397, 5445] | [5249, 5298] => 1.34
